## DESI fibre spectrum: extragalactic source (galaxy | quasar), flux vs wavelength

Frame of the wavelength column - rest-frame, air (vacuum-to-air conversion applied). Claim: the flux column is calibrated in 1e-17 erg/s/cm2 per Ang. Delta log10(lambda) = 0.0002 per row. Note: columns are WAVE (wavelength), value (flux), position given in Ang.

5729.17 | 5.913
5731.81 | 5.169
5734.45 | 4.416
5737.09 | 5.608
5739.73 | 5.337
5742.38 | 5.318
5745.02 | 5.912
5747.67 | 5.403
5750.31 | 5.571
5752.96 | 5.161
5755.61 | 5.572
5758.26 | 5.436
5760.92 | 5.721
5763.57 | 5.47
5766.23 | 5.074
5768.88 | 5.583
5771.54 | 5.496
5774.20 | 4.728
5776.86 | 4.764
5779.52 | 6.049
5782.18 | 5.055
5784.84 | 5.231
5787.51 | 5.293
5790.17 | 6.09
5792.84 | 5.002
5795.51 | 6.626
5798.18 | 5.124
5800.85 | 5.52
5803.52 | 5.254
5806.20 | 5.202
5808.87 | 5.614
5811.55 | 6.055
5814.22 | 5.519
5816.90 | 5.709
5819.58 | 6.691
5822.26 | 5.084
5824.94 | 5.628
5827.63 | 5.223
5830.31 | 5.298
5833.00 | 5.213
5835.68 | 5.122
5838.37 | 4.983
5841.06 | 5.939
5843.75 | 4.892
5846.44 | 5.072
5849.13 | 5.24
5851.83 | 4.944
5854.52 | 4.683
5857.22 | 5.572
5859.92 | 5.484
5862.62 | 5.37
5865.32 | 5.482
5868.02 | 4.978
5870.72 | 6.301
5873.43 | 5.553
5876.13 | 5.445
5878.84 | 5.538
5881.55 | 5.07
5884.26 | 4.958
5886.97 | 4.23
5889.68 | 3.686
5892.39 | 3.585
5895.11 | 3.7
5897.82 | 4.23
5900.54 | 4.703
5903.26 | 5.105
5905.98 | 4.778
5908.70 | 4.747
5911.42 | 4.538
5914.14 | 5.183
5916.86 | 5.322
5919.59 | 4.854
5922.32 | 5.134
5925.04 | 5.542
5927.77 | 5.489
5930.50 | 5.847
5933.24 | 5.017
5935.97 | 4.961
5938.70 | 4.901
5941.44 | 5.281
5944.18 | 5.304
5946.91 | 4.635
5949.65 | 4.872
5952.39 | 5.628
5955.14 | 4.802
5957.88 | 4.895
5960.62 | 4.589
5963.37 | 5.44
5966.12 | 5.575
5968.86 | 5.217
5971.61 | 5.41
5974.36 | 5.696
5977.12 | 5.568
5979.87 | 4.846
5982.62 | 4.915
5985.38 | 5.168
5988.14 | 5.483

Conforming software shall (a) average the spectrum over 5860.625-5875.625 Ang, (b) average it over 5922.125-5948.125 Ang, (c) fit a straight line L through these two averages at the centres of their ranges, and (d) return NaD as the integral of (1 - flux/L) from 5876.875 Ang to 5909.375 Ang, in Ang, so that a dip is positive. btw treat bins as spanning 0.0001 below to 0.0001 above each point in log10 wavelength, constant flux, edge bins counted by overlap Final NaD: 5.3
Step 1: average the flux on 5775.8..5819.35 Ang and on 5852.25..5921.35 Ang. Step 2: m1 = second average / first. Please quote 0.9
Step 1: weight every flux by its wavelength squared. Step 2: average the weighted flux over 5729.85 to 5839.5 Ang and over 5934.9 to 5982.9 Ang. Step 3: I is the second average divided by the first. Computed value 1.01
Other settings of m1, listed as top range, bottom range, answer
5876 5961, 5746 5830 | 0.89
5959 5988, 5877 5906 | 1.16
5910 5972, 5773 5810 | 0.95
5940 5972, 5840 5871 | 0.97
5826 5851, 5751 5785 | 0.98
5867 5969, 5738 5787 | 0.93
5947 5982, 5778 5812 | 0.94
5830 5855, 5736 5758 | 0.94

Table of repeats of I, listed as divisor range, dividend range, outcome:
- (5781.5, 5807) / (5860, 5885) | 1.02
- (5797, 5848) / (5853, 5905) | 0.93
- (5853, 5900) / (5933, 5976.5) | 1.07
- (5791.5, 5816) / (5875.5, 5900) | 0.83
